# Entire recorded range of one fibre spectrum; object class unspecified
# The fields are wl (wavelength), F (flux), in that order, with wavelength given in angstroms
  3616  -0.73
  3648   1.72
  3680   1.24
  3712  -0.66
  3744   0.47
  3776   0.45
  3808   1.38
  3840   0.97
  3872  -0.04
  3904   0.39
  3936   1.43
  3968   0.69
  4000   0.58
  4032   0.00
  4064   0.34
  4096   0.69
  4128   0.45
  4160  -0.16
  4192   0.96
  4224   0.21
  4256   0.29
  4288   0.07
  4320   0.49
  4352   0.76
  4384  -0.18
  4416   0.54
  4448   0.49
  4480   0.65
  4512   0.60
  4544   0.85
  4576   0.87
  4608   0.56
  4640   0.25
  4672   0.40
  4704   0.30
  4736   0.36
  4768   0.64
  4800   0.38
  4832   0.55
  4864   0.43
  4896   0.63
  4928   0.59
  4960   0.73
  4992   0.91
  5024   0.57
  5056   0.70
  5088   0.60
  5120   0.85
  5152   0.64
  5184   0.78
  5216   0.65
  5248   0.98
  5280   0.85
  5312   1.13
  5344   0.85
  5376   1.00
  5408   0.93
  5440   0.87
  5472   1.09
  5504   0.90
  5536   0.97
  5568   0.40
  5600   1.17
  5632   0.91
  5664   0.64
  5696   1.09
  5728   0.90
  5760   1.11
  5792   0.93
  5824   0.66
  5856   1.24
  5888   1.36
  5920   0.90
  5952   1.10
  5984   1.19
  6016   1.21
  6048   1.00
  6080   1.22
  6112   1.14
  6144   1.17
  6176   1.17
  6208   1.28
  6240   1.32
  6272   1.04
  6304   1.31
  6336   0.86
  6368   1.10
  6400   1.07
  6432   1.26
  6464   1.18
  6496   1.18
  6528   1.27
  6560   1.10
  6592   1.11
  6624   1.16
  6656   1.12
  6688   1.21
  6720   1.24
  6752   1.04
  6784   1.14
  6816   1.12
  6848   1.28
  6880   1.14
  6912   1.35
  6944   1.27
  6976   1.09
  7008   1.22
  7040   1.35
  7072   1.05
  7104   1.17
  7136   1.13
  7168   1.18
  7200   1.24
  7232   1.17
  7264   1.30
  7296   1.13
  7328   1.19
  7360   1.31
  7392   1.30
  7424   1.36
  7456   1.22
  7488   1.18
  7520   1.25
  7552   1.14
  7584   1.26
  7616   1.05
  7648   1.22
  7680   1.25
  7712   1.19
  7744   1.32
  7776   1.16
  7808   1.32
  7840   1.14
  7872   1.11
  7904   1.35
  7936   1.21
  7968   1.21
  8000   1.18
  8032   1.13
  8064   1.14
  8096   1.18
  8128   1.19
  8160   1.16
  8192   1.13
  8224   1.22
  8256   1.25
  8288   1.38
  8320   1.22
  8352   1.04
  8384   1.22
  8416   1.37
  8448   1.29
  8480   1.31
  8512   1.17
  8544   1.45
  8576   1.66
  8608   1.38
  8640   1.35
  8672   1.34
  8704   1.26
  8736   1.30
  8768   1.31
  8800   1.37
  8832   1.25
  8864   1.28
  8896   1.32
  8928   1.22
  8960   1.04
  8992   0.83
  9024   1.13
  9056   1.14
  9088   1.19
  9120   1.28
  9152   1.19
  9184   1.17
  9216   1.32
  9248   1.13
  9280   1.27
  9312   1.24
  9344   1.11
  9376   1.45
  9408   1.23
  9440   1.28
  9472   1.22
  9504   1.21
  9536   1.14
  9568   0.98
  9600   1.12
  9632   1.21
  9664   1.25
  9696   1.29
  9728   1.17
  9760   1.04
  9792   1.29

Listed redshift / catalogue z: 0.306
